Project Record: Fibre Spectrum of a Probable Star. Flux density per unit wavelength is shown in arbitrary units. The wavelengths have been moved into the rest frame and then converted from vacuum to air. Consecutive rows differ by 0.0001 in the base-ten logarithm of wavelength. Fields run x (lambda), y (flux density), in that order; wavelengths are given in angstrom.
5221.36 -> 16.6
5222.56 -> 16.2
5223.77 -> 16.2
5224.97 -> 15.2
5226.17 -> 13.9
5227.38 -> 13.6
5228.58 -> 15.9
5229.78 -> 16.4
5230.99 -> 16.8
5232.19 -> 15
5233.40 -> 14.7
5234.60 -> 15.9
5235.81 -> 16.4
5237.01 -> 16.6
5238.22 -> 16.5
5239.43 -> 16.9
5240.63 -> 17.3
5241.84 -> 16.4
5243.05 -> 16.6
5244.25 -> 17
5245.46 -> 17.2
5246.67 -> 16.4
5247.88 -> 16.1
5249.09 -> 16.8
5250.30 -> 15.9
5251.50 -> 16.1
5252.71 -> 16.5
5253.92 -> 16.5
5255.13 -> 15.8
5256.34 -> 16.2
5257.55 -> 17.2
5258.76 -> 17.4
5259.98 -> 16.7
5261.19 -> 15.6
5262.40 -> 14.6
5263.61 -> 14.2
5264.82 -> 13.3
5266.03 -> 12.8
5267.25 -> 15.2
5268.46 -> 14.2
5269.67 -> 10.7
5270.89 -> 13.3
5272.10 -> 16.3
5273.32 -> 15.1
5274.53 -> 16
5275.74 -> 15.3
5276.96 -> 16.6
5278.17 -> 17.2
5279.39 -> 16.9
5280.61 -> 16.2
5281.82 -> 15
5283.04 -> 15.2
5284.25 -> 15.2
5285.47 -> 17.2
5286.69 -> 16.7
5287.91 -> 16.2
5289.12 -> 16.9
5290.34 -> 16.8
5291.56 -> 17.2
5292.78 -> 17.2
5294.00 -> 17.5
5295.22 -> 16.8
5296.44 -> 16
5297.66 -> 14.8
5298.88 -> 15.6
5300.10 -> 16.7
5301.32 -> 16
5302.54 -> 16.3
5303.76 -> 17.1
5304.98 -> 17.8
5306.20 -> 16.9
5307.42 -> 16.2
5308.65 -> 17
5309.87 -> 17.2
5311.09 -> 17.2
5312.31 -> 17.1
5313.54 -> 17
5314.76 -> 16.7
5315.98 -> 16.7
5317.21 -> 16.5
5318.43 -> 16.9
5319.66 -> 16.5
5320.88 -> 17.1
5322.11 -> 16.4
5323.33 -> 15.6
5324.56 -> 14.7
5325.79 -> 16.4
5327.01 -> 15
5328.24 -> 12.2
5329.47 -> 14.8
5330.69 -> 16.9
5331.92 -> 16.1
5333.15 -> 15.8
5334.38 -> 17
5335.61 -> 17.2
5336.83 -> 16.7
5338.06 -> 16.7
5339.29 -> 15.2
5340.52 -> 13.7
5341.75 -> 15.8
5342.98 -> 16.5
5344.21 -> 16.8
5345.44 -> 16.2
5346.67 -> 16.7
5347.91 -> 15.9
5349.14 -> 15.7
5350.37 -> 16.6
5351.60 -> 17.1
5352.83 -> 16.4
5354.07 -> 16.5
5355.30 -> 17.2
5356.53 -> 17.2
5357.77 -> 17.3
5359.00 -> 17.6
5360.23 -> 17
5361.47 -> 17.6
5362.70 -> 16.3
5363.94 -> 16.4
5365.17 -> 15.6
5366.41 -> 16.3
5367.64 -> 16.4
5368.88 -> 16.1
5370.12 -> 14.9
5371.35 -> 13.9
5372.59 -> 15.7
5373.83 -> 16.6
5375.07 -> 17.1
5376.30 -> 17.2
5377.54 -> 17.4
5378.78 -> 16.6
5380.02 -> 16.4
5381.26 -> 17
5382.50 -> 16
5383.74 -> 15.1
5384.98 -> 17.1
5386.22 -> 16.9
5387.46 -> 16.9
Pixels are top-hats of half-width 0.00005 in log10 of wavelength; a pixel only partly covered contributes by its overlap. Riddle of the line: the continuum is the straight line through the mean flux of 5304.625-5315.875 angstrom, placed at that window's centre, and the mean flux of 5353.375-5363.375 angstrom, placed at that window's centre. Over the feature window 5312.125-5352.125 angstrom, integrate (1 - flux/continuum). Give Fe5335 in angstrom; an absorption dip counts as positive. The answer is 2.14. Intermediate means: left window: 17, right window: 17.1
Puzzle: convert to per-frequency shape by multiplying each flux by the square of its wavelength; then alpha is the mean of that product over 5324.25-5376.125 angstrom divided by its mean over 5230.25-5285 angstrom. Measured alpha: 1.1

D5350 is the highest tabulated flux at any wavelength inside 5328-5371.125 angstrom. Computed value 17.6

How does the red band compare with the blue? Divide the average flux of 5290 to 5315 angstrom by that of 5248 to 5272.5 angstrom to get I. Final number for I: 1.09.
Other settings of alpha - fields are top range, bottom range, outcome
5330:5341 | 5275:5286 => 1.03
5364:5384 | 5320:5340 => 1.04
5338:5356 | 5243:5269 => 1.06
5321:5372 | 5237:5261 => 1.01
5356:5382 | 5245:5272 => 1.12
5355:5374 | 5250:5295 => 1.07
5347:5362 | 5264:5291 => 1.13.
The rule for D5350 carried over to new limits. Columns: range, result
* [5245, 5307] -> 17.8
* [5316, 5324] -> 17.1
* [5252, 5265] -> 17.4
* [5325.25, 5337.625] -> 17.2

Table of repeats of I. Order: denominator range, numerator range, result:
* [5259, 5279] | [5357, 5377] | 1.10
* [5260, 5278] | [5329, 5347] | 1.10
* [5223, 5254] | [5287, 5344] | 1.01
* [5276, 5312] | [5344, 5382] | 1.00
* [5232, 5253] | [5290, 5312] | 1.02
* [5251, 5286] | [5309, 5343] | 1.04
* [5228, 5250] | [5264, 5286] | 0.92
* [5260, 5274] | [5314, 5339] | 1.13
